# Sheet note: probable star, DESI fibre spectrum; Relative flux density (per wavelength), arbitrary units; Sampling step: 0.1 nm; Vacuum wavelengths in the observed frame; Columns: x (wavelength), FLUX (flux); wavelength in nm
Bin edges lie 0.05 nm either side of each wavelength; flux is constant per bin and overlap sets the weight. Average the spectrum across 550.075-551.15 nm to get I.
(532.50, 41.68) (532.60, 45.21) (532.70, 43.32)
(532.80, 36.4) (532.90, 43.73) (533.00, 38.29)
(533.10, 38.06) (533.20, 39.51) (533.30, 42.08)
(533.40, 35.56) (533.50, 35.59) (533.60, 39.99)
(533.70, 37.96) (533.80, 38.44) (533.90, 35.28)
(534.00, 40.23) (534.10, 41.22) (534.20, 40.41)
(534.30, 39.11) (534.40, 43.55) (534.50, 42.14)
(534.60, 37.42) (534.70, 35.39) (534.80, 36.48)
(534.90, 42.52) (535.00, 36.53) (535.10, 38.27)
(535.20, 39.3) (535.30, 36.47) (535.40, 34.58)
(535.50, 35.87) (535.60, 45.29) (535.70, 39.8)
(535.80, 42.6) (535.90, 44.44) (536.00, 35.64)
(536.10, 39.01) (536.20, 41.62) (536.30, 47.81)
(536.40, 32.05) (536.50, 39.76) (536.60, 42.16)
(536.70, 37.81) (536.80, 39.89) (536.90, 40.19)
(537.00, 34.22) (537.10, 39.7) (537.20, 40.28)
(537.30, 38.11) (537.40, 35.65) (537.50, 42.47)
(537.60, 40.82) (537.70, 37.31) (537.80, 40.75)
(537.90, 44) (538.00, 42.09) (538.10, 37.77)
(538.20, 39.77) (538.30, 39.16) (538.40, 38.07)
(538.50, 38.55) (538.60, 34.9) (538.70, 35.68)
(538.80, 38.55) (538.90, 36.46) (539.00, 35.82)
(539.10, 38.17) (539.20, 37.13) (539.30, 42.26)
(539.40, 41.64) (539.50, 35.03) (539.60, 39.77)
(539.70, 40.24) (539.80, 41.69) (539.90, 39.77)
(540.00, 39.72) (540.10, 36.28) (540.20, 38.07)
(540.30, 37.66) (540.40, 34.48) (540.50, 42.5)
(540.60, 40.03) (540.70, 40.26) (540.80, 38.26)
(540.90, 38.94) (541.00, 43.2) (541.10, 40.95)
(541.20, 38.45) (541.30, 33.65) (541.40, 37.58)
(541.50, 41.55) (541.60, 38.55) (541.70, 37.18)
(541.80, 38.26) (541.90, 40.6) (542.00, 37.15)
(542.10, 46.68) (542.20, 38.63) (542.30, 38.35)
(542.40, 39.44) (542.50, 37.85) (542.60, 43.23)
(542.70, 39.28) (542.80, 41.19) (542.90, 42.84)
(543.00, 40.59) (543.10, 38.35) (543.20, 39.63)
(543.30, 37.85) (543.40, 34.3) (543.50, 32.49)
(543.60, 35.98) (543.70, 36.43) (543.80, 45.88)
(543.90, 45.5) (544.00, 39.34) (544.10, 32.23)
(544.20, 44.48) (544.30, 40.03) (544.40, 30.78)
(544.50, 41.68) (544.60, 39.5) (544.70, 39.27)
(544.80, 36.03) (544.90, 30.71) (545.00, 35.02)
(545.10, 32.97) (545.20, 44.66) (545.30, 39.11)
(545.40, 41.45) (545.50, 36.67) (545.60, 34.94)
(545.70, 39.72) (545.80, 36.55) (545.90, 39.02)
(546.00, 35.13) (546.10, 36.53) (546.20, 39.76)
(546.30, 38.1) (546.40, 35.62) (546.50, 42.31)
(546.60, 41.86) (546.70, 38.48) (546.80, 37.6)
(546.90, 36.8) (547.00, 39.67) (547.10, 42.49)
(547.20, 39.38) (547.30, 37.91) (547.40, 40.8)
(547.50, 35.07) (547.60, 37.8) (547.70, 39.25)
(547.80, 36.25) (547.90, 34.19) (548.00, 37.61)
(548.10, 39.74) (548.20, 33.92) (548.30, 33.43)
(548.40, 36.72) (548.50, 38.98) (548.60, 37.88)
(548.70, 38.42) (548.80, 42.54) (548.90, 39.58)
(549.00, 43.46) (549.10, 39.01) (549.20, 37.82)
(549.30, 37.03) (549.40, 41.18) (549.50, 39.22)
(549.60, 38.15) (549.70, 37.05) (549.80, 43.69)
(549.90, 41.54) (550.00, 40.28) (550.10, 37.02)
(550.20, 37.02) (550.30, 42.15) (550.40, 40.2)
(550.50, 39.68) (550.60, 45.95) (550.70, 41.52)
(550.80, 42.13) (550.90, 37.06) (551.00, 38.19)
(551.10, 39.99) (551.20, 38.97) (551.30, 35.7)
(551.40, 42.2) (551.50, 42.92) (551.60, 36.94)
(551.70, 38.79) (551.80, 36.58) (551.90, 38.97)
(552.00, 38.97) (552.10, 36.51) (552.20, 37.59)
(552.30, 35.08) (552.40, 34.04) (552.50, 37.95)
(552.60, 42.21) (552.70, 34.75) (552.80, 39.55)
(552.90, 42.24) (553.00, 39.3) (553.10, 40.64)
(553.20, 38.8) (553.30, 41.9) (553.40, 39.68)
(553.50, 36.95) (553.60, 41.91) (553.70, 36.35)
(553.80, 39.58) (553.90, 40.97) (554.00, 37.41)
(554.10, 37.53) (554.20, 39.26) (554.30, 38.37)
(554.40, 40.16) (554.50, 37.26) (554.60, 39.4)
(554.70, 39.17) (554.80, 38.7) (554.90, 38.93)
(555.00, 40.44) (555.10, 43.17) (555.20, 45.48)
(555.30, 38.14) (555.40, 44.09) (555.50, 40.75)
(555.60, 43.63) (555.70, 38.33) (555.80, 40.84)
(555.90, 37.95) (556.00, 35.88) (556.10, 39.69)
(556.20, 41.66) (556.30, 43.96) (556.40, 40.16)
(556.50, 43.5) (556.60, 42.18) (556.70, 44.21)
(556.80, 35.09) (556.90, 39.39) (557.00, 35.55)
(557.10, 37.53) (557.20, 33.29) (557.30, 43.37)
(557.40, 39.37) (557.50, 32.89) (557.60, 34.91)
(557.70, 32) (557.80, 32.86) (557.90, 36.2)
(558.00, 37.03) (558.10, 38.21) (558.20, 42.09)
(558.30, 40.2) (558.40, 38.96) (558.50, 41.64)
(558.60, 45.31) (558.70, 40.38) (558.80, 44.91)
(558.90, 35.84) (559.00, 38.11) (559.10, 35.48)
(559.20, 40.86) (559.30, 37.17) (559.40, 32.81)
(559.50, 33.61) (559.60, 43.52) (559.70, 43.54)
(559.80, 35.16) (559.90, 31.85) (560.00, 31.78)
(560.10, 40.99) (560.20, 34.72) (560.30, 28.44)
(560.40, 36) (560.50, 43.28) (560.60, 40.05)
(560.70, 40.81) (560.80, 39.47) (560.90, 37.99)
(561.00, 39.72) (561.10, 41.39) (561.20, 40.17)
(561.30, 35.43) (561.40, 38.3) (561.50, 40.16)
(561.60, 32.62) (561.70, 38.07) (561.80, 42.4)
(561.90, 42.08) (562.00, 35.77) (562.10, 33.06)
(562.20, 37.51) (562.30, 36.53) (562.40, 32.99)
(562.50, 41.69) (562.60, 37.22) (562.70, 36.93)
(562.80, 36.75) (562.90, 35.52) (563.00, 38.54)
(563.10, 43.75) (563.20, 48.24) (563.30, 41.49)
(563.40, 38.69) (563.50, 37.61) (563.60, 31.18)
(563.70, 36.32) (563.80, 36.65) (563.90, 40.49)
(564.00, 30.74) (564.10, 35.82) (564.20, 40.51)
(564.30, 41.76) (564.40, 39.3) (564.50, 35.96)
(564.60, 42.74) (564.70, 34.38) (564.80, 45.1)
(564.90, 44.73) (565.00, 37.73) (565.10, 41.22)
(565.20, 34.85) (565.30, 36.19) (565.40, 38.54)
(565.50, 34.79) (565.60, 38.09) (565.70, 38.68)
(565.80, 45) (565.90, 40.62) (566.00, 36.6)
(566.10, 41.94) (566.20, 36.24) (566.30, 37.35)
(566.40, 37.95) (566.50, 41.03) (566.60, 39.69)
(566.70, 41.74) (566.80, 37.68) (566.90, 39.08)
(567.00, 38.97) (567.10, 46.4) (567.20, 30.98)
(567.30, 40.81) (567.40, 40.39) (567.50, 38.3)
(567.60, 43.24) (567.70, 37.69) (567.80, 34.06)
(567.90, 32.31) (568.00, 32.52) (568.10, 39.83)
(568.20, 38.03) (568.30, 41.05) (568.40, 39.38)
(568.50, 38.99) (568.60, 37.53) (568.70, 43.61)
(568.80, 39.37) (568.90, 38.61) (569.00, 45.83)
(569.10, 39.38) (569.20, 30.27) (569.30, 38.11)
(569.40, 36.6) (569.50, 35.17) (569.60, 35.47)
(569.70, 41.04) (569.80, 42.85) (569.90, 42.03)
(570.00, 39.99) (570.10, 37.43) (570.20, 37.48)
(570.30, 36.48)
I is 40.2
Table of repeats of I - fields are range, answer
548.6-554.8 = 39.2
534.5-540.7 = 39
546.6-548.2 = 38.2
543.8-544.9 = 38.8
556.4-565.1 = 38.3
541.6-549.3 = 38.5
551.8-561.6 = 38.7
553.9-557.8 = 39.2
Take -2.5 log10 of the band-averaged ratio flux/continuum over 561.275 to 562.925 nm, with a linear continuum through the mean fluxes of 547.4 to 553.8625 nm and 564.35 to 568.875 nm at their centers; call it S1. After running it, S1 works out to 0.05 mag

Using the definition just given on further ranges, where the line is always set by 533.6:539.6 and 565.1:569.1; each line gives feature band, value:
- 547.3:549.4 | 0.026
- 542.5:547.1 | 0.015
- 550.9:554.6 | 0.007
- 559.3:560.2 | 0.067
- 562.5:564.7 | 0.014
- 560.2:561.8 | 0.021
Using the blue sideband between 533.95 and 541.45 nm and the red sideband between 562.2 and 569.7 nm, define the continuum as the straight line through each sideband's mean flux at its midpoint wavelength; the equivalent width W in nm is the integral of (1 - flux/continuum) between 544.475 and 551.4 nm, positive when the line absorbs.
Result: 0.05 nm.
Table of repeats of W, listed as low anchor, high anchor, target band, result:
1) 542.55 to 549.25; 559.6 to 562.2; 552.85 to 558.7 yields -0.21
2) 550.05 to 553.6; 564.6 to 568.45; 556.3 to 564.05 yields 0.17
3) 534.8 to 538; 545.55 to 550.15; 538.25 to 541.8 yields 0.05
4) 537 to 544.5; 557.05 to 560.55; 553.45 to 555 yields -0.04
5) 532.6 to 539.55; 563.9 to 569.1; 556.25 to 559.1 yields 0.01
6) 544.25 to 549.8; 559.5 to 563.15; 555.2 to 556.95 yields -0.13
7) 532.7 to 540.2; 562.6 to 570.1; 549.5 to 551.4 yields -0.05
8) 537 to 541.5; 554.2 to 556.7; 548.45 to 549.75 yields 0.02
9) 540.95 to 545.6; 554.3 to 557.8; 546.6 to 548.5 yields 0.06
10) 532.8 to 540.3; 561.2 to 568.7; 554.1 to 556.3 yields -0.08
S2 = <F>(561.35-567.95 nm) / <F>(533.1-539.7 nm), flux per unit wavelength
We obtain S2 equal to 0.99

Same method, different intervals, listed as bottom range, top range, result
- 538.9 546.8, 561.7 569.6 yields 0.99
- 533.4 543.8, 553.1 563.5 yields 0.99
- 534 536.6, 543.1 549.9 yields 0.97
